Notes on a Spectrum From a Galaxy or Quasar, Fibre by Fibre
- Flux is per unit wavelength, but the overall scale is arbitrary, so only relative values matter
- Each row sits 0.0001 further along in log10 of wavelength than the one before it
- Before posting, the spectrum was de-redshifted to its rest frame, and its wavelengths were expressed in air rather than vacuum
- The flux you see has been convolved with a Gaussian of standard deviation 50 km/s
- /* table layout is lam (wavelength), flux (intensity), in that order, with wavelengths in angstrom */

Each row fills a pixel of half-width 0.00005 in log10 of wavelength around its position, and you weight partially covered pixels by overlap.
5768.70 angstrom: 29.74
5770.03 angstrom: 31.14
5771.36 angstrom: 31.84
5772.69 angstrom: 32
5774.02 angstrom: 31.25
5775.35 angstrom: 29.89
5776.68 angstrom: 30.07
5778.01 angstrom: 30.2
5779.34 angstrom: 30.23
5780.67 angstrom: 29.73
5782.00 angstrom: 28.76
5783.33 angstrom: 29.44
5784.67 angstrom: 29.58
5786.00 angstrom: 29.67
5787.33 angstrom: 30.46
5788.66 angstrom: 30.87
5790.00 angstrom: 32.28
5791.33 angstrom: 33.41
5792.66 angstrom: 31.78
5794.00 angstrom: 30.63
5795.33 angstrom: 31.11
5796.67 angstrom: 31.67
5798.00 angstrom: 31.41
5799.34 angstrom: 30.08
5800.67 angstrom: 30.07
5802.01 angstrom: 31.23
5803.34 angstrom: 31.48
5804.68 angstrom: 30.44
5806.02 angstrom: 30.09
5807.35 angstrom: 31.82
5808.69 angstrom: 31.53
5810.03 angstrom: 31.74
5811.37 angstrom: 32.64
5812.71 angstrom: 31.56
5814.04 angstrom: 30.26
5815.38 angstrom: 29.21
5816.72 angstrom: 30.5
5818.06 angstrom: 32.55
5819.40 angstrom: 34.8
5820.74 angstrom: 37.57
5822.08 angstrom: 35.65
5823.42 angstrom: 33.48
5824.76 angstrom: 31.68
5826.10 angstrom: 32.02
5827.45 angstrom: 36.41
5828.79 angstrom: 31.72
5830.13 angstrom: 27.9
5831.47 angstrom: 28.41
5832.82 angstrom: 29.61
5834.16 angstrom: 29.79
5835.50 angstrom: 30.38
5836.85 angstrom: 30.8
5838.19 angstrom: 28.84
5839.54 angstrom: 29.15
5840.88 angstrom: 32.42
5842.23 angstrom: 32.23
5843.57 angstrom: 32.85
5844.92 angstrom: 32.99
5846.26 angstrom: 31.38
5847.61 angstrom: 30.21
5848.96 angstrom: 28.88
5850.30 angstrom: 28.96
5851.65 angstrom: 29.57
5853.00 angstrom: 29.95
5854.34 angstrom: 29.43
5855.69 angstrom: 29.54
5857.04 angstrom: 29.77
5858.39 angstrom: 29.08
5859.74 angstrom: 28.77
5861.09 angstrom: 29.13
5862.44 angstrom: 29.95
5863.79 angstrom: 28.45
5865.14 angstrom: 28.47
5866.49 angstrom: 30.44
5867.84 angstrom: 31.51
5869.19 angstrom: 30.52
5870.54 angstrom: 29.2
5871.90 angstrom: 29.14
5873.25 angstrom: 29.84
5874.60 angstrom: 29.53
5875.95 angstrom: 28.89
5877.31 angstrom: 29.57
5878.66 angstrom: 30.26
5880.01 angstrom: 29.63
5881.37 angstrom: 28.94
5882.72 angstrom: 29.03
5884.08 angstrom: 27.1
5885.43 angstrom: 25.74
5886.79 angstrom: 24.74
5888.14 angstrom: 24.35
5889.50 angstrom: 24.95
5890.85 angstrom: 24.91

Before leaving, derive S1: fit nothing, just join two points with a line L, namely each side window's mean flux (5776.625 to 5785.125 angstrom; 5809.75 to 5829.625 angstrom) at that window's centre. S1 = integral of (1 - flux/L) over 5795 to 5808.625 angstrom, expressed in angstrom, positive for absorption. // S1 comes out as 0.2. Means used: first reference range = 29.7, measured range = 31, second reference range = 32.8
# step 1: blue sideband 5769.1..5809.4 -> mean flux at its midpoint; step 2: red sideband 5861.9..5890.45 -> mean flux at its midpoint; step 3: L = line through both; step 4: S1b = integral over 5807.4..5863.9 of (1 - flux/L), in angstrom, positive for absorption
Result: -2.72 angstrom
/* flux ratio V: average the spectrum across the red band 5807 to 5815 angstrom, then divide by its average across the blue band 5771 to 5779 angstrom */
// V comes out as 1.02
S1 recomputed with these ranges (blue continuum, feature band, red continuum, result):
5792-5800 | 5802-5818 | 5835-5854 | -0.08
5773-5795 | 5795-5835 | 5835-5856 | -1.43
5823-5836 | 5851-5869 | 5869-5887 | 0.04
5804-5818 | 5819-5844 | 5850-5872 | -1.15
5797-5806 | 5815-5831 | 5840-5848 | -0.71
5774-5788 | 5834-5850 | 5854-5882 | -0.64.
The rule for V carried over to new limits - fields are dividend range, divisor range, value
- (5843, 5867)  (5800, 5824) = 0.93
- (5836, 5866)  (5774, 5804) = 0.98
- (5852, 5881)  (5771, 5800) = 0.96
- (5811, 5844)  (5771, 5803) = 1.03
